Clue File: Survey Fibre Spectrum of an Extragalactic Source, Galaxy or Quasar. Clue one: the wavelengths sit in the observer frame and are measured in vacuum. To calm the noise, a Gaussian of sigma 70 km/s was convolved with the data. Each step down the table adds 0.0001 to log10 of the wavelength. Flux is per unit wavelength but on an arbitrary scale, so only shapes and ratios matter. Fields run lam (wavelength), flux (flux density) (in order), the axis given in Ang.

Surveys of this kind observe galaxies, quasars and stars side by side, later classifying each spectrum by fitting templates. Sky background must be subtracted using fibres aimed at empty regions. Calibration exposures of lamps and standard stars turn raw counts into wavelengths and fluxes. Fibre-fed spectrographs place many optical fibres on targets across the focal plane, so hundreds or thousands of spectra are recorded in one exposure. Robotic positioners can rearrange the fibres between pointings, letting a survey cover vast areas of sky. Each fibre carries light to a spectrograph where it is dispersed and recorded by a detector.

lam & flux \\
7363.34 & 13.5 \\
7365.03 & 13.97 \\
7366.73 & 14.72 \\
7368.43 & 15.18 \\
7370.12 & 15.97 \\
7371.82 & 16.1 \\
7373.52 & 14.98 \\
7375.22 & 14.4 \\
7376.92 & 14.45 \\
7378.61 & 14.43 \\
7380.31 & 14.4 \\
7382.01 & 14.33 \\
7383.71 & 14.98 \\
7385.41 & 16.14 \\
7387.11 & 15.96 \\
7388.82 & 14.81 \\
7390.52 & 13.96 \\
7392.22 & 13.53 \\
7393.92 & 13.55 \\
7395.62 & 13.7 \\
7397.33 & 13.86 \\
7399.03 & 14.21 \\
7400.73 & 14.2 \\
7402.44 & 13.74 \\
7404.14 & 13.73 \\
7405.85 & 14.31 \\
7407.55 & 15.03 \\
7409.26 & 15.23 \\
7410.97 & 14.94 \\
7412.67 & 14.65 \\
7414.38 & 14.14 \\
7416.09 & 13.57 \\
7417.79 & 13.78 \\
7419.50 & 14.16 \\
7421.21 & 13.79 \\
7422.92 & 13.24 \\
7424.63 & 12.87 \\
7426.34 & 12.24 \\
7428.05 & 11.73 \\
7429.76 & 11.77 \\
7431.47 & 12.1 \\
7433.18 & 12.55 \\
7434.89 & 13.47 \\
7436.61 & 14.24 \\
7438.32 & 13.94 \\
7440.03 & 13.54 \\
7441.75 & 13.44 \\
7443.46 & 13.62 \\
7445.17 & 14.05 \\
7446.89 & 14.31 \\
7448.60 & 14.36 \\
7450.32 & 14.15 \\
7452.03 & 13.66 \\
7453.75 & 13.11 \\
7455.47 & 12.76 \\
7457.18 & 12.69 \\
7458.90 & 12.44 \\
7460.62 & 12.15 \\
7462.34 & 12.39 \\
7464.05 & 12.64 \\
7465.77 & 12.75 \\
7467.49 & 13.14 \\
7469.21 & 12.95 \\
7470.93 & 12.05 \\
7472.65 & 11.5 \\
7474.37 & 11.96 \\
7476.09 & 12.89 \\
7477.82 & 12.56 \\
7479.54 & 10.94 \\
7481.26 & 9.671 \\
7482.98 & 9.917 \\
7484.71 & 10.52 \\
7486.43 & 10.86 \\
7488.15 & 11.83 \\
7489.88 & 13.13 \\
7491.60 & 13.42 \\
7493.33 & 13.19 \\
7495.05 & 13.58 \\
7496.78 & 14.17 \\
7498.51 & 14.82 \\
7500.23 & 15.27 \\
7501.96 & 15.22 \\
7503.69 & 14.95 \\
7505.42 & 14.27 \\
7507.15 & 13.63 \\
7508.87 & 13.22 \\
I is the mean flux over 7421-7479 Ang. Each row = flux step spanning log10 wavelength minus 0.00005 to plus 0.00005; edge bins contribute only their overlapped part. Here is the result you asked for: 13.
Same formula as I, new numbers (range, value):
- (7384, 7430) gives 14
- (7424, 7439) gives 12.8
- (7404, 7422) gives 14.3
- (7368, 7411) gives 14.6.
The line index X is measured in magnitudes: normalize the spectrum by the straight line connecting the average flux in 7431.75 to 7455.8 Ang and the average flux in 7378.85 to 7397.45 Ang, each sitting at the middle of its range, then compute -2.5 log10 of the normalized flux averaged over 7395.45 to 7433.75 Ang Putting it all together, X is 0.04 mag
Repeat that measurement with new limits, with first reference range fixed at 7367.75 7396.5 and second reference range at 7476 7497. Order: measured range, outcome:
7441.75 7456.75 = -0.06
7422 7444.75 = 0.03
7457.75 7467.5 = 0.00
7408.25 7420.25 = -0.04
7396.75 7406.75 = 0.02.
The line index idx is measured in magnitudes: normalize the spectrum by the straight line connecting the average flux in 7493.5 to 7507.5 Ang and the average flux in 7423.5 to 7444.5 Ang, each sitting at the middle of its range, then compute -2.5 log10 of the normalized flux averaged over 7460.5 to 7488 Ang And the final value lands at 0.17 mag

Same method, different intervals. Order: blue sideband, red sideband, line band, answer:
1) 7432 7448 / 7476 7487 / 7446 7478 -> -0.058 mag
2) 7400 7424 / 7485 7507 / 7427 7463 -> 0.064 mag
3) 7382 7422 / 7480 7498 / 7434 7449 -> -0.045 mag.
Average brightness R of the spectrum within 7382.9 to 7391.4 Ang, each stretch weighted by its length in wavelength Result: 15.2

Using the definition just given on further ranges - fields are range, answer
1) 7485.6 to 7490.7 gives 11.9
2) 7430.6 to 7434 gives 12.3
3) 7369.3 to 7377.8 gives 15.2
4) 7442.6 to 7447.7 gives 14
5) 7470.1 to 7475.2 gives 11.8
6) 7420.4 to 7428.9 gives 12.8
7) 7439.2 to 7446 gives 13.7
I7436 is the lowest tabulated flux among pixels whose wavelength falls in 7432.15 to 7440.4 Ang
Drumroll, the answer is 12.55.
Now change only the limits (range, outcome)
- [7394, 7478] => 11.5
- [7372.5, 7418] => 13.53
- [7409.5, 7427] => 12.24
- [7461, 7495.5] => 9.671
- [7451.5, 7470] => 12.15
